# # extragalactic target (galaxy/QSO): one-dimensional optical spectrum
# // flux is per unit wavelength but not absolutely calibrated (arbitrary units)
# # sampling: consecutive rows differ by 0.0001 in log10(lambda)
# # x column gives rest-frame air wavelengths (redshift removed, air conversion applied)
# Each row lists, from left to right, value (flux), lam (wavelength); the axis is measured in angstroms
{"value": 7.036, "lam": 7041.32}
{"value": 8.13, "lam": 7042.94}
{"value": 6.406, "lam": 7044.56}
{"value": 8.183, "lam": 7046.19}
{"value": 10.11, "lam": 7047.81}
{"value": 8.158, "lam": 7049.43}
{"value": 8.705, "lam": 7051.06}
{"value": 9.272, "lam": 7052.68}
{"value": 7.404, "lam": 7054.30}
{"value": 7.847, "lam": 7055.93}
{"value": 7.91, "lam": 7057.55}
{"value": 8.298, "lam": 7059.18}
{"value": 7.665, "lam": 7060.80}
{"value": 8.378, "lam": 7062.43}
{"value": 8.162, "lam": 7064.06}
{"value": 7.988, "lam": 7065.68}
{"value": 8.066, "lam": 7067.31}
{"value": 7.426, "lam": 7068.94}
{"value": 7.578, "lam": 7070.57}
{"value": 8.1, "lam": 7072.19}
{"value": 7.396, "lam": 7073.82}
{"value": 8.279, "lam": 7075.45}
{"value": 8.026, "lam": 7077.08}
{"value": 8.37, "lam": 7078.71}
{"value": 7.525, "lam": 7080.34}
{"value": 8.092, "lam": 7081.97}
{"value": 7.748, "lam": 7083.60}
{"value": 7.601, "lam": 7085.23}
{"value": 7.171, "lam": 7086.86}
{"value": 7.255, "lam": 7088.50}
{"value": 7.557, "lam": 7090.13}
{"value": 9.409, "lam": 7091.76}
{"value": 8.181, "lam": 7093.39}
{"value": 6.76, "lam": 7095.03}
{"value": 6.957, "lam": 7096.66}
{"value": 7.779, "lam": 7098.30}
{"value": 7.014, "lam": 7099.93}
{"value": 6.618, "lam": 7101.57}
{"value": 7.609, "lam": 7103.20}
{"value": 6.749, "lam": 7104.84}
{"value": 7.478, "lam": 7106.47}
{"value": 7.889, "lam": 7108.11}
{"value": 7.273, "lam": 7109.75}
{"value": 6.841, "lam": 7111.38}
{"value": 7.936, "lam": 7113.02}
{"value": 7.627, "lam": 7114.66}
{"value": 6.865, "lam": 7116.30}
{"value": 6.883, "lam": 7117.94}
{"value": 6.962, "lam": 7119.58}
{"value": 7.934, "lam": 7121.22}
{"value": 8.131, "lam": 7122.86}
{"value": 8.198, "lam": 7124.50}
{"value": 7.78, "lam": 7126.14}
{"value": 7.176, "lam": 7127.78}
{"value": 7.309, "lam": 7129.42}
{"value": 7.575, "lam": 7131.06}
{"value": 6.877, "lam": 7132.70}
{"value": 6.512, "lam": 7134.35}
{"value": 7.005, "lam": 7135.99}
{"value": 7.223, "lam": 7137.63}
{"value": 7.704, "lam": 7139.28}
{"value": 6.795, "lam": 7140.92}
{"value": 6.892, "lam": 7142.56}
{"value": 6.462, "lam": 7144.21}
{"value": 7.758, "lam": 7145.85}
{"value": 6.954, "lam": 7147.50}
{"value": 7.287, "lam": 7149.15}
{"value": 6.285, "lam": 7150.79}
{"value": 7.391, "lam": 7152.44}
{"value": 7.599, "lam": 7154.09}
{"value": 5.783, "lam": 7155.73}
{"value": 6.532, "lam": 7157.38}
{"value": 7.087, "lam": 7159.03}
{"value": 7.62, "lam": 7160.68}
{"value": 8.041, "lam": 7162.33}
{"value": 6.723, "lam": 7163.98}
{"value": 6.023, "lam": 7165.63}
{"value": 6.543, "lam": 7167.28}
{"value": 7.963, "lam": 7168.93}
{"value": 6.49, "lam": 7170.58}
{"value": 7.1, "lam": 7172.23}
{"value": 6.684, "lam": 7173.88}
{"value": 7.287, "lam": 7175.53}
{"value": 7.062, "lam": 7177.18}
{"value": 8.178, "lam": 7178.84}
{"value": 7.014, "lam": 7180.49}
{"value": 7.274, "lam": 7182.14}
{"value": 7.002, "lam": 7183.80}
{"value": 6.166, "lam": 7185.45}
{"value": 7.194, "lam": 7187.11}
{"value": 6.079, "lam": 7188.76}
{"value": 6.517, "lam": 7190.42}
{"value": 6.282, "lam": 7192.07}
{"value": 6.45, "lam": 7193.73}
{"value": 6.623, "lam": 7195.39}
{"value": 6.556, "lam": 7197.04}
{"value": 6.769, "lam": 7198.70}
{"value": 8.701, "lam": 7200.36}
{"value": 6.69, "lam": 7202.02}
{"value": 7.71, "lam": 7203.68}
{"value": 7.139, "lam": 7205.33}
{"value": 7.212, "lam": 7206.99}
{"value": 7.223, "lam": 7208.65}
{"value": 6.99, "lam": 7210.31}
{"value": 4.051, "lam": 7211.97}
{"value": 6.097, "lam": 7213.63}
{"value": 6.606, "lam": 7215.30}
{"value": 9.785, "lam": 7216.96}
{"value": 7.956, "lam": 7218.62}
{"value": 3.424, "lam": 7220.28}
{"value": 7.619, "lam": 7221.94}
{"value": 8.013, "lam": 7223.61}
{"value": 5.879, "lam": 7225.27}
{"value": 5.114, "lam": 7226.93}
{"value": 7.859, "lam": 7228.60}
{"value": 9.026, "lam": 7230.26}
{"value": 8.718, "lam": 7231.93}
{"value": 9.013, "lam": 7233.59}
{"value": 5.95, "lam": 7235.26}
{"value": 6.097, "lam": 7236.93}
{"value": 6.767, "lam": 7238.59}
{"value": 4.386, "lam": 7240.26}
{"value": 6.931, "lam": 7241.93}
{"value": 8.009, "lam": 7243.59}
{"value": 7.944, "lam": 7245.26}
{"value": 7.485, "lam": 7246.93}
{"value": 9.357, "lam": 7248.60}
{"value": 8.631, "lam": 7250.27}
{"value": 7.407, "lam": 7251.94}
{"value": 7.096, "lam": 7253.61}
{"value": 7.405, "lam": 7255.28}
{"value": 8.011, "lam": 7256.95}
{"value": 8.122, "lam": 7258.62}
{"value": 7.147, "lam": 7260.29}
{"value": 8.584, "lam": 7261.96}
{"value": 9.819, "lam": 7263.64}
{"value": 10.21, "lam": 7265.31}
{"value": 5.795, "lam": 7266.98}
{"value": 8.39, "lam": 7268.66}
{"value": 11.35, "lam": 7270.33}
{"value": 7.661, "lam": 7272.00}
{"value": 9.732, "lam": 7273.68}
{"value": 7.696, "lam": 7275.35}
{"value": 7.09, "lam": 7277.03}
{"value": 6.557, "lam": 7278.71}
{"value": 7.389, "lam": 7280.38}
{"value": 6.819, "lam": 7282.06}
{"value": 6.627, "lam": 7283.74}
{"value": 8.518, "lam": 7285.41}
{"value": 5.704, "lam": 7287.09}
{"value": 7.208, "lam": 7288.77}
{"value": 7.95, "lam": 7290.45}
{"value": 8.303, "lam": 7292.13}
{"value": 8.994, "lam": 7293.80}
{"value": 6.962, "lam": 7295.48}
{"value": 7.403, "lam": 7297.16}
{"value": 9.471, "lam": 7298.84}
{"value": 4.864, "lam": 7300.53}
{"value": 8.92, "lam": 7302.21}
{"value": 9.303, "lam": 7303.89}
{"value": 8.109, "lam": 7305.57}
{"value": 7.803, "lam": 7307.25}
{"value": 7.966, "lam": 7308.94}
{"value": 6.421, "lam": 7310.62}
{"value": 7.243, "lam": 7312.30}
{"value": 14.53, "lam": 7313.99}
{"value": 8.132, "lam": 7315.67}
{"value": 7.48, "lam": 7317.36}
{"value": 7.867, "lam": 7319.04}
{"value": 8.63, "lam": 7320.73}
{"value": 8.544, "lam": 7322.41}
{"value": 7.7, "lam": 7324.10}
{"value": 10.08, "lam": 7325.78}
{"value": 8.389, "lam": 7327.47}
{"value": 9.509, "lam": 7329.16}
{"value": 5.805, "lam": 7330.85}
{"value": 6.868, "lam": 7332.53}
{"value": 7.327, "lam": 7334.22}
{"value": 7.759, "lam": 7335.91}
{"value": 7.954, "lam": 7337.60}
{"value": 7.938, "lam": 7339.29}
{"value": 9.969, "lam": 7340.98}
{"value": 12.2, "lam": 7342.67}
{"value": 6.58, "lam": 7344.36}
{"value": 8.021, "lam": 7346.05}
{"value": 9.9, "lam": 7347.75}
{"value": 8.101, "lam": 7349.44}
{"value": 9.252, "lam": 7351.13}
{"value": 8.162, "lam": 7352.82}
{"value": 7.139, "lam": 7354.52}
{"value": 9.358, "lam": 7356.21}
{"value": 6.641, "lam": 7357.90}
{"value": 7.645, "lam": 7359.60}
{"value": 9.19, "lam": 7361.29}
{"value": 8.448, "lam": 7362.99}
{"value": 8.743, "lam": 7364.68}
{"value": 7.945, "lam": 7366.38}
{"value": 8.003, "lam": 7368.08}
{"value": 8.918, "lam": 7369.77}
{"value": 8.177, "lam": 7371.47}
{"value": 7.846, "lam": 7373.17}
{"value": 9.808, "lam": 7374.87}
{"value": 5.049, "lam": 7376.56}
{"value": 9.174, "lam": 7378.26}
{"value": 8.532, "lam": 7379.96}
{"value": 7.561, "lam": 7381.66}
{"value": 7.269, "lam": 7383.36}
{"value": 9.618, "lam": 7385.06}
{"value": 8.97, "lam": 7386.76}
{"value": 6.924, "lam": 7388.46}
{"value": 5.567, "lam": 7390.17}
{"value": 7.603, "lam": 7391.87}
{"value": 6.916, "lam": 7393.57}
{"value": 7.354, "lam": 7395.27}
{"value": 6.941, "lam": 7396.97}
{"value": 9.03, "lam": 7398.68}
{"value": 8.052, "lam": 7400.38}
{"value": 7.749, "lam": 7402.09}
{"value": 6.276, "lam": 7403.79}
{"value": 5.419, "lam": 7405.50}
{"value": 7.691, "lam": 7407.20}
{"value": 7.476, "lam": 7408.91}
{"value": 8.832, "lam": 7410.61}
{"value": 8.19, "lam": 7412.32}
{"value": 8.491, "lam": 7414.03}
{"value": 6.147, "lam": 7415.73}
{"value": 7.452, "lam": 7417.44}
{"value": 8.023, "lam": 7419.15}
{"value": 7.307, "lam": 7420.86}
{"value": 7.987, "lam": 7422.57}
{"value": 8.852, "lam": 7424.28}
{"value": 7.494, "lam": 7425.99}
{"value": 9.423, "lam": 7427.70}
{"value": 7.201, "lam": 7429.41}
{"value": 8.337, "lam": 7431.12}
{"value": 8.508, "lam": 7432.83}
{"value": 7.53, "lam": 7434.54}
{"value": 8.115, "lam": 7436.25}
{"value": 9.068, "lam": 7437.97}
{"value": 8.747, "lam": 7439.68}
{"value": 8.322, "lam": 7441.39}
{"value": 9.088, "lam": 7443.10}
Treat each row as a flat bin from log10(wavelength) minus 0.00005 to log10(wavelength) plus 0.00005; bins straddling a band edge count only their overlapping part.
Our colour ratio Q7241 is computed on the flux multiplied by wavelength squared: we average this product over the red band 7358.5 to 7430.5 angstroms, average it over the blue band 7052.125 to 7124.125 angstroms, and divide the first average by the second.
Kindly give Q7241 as 1.11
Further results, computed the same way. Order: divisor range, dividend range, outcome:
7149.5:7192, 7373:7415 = 1.18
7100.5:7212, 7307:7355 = 1.25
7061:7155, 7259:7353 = 1.16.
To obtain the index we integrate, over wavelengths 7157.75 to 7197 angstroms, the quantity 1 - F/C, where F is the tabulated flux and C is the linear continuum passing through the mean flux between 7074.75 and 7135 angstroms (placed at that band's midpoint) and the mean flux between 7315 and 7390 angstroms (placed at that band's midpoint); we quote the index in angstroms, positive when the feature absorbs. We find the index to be 4.1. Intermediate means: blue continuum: 7.51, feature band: 6.92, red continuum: 8.23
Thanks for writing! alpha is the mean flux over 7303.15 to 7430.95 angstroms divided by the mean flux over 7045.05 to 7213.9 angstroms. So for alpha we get 1.1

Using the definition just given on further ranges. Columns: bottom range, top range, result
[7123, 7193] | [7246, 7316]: 1.14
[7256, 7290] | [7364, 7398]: 0.99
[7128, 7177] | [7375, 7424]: 1.08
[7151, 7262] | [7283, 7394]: 1.14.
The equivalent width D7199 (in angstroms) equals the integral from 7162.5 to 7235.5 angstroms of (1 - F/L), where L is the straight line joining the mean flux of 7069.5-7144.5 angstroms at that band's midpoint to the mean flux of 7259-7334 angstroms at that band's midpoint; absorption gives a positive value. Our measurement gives 7.26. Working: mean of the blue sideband 7.47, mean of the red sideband 8.07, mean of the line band 6.99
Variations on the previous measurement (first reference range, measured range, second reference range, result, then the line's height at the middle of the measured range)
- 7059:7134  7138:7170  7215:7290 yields 2.4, 7.6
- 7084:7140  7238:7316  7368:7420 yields -3.5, 7.58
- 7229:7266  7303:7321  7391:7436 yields -1.7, 7.77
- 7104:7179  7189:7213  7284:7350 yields 2.4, 7.52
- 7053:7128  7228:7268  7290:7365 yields 1.7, 8.09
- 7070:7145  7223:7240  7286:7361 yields 1.6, 7.88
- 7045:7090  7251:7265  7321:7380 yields 0.3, 8.21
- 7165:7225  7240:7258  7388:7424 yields -1.5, 7.03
